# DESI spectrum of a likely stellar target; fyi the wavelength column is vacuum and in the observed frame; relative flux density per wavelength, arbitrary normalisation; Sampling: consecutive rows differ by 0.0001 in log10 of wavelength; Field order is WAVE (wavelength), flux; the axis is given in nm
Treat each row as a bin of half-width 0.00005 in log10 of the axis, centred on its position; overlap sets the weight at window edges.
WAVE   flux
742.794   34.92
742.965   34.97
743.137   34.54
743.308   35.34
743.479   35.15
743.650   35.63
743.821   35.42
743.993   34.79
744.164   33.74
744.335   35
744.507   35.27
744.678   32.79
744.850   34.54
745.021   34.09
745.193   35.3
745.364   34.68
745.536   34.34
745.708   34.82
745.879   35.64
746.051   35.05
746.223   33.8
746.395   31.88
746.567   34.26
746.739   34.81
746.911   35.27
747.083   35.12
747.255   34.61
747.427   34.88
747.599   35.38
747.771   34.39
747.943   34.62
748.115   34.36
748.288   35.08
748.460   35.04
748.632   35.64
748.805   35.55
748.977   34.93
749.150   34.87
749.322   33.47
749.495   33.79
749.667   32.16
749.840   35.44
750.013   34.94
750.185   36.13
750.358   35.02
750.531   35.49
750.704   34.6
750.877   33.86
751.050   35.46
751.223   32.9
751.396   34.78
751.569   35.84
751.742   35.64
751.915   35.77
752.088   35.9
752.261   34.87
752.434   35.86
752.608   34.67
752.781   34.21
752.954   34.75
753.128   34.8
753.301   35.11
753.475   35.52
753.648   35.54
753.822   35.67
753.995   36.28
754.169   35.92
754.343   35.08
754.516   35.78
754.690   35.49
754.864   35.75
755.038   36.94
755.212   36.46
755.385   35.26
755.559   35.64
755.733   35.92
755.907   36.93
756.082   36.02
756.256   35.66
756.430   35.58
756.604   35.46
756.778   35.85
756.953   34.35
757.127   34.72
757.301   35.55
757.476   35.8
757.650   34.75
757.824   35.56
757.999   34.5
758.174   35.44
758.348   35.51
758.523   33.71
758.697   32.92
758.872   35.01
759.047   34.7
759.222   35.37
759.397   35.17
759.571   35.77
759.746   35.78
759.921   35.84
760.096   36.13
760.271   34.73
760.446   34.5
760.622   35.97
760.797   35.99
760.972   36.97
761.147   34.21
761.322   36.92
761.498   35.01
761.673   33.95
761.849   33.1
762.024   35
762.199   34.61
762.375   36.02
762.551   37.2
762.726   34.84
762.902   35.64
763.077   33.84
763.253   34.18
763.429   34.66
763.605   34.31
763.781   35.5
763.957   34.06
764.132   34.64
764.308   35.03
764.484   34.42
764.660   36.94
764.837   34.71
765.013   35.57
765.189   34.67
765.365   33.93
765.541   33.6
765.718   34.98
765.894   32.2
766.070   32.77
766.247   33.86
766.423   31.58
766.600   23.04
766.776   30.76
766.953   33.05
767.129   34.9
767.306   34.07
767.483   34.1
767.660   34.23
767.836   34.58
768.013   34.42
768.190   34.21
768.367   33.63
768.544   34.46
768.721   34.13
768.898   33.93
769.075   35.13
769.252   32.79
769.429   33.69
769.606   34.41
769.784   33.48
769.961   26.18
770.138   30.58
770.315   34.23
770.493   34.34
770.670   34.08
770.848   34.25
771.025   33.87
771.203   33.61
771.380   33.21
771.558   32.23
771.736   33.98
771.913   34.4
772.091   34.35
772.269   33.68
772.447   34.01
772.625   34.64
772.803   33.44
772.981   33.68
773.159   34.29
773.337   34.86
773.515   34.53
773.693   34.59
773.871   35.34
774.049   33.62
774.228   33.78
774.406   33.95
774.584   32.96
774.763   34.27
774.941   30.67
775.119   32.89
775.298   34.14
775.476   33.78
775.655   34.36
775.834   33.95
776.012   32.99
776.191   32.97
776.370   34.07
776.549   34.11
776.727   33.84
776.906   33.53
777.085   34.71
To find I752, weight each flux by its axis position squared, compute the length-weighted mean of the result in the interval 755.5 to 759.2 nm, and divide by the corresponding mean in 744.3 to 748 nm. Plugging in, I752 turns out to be 1.0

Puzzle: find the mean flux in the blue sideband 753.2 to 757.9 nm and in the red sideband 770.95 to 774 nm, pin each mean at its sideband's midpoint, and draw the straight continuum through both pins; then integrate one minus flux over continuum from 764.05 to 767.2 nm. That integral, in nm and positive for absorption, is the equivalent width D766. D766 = 0.12 nm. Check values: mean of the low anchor 35.7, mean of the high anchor 34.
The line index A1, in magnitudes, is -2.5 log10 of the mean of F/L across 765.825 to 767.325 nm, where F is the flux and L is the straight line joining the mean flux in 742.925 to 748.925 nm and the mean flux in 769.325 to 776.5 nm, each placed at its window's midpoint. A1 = 0.07 mag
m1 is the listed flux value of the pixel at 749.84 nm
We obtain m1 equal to 35.44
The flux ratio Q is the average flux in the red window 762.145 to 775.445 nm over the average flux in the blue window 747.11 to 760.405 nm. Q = 1.0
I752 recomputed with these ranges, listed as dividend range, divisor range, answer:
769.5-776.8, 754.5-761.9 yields 0.99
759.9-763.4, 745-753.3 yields 1.05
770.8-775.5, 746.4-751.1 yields 1.04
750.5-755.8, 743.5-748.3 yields 1.04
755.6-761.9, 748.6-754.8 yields 1.03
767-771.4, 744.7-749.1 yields 1.03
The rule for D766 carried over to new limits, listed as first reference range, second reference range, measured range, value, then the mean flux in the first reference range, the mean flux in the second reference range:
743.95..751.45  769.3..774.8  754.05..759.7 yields -0.19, 34.6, 33.6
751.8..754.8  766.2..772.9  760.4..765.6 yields -0.14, 35.4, 33.2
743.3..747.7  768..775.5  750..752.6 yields -0.05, 34.7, 33.6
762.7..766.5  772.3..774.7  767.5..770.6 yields 0.07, 34.4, 34.1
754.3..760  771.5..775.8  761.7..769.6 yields 0.13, 35.4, 33.9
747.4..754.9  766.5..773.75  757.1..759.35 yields -0.03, 35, 33.4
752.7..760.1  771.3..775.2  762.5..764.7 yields -0.01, 35.4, 33.8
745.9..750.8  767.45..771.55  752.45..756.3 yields -0.14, 34.7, 33.5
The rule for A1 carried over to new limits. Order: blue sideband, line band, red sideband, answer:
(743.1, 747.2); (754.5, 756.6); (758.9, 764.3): -0.030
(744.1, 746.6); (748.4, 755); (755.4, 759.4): -0.008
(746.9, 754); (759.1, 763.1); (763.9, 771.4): -0.041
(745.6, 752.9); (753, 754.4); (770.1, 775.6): -0.027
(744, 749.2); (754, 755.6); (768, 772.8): -0.049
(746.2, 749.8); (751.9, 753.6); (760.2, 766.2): -0.017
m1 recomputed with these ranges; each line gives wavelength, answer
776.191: 32.97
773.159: 34.29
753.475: 35.52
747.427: 34.88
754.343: 35.08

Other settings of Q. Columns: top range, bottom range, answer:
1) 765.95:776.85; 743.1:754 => 0.96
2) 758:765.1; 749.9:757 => 0.99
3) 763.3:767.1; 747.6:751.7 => 0.97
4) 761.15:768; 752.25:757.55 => 0.96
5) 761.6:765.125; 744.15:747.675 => 1.01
